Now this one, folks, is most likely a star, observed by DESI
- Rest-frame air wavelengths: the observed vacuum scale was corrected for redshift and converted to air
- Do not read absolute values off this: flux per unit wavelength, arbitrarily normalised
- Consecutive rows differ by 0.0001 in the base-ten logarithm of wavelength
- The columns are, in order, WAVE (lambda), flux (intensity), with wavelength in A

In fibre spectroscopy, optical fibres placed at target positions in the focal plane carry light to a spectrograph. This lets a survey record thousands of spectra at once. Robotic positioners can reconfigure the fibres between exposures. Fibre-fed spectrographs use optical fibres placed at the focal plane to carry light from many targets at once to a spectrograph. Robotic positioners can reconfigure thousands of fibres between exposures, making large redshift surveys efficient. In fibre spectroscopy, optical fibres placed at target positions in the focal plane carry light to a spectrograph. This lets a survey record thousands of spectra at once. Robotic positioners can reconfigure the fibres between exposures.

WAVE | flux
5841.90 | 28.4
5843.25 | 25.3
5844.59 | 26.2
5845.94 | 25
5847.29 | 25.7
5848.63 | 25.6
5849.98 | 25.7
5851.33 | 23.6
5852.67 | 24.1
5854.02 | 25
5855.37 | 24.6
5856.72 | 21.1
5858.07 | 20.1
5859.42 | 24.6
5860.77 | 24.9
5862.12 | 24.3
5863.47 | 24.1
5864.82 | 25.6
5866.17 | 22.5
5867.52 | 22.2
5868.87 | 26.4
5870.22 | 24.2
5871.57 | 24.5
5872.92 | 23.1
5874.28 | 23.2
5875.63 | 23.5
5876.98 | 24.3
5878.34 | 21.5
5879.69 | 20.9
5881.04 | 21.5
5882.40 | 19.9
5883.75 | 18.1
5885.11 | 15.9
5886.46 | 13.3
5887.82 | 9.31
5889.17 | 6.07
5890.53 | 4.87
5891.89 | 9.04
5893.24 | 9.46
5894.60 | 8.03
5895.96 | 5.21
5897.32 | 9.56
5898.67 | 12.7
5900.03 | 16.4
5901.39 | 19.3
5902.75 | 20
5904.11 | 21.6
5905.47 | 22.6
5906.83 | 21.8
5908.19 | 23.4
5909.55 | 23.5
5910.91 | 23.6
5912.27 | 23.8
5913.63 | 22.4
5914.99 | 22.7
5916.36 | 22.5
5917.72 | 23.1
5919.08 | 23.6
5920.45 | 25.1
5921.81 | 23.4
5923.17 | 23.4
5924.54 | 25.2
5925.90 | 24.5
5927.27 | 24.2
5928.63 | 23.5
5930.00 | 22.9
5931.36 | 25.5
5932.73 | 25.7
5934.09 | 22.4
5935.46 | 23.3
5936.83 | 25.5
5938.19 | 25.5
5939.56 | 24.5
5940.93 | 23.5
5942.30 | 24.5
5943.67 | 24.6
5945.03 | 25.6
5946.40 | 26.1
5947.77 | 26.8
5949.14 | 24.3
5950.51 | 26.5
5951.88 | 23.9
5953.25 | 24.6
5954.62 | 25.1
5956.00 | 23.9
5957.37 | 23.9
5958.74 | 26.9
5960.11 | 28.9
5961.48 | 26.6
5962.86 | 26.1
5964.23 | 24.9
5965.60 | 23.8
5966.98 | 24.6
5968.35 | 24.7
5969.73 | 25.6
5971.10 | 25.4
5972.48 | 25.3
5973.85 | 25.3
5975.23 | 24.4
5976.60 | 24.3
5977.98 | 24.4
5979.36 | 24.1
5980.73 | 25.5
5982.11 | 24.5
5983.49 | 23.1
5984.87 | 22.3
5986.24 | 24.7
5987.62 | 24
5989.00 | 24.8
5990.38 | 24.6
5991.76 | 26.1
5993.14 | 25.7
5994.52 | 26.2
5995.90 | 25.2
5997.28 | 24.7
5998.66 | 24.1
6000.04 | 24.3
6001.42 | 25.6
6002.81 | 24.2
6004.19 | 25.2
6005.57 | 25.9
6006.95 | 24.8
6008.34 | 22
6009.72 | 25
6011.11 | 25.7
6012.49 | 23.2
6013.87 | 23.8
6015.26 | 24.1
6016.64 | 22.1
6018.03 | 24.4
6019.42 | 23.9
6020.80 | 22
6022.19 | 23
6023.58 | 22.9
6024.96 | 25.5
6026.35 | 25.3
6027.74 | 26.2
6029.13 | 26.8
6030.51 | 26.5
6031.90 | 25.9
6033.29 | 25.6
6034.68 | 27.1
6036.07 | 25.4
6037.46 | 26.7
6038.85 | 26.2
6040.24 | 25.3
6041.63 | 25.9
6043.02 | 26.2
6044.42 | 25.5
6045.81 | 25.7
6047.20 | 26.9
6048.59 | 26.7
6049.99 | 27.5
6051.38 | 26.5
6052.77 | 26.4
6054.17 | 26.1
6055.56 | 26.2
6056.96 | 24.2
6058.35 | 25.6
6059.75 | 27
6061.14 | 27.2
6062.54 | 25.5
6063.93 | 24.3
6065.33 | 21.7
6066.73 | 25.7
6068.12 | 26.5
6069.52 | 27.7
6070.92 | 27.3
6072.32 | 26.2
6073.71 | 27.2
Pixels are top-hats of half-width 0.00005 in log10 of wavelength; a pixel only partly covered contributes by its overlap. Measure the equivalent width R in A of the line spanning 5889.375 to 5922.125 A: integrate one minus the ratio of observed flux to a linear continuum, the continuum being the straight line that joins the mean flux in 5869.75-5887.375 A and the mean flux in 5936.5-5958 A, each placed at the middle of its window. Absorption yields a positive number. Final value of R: 6.7 A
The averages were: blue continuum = 20.9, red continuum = 24.9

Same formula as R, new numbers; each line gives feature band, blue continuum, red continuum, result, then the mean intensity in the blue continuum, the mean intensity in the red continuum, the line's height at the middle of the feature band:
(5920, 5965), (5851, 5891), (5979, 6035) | -3.9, 21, 24.6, 22.9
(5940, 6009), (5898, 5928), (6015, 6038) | -3.7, 22.2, 24.9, 23.7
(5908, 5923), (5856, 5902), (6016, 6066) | -2.7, 18.2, 25.4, 19.8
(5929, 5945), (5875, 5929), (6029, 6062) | -2.9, 18.8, 26.2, 20.6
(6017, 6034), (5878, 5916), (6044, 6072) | -0.5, 16.7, 26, 24.1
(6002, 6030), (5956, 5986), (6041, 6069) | 1.2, 25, 25.9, 25.4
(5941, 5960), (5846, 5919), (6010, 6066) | -2.4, 20.2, 25.3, 22.4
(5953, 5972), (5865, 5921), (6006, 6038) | -2.9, 18.9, 24.7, 22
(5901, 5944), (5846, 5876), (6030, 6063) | 2.2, 24.1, 26.2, 24.7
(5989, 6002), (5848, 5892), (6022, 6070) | -0.4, 21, 25.8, 24.4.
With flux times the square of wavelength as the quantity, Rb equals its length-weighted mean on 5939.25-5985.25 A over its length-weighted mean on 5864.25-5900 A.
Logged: 1.51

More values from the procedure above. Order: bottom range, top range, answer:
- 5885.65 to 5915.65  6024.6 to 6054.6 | 1.73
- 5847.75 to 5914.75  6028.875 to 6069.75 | 1.39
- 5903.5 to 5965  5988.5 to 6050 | 1.06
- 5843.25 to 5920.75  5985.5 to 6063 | 1.30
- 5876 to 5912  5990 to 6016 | 1.57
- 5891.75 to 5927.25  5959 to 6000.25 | 1.30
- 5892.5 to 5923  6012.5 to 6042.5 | 1.34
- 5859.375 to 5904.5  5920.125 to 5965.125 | 1.40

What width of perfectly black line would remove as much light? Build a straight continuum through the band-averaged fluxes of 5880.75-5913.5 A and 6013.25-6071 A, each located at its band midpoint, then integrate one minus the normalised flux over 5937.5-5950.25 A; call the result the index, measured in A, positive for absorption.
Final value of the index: -4.1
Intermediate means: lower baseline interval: 15.8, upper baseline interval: 25.5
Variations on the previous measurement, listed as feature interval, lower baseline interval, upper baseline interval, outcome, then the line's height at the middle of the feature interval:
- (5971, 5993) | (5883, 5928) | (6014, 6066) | -2.3 A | 22.3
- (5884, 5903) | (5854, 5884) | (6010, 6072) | 9.8 A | 23.4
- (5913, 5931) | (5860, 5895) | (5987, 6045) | -2.3 A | 20.9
